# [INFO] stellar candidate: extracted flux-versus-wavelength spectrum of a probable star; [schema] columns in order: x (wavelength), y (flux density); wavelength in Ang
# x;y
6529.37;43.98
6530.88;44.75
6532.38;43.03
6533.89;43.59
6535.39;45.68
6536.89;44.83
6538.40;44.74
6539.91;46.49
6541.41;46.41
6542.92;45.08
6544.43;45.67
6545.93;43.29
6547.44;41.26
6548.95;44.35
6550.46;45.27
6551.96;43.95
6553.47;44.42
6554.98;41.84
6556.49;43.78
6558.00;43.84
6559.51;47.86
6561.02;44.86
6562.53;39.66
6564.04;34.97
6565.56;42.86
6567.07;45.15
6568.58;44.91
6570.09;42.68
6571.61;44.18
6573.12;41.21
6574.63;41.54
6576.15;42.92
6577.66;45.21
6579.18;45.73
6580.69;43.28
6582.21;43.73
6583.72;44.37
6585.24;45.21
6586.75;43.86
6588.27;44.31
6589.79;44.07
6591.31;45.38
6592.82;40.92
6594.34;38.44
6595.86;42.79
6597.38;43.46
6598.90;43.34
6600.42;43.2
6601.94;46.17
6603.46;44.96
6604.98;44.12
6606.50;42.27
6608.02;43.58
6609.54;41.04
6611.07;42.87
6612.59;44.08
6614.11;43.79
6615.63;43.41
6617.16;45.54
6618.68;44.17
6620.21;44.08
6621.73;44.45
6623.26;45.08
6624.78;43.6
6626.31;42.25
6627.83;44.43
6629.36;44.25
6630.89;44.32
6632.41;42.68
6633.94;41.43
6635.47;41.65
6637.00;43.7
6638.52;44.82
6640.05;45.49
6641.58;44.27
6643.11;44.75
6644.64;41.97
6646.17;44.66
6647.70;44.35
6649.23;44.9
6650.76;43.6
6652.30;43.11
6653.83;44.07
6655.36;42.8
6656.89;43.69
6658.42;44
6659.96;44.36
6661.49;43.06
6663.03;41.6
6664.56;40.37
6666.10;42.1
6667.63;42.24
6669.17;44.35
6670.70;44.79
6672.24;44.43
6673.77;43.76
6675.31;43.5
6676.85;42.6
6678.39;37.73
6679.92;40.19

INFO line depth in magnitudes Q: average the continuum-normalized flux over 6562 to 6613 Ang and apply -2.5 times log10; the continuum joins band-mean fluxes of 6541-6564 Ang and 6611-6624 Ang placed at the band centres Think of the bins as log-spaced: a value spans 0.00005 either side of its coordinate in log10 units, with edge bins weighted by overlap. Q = 0.02 mag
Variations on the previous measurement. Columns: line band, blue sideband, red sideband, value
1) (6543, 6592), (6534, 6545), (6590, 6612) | 0.02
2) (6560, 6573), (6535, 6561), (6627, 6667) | 0.05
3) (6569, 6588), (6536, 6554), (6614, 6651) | 0.02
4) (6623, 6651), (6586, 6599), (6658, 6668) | -0.03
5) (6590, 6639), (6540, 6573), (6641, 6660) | 0.01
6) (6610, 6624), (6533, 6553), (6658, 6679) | -0.01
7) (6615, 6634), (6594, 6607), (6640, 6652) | 0.00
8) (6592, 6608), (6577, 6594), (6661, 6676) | 0.02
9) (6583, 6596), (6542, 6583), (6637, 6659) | 0.01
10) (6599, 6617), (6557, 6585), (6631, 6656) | 0.00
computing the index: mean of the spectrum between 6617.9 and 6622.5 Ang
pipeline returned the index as 44.2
